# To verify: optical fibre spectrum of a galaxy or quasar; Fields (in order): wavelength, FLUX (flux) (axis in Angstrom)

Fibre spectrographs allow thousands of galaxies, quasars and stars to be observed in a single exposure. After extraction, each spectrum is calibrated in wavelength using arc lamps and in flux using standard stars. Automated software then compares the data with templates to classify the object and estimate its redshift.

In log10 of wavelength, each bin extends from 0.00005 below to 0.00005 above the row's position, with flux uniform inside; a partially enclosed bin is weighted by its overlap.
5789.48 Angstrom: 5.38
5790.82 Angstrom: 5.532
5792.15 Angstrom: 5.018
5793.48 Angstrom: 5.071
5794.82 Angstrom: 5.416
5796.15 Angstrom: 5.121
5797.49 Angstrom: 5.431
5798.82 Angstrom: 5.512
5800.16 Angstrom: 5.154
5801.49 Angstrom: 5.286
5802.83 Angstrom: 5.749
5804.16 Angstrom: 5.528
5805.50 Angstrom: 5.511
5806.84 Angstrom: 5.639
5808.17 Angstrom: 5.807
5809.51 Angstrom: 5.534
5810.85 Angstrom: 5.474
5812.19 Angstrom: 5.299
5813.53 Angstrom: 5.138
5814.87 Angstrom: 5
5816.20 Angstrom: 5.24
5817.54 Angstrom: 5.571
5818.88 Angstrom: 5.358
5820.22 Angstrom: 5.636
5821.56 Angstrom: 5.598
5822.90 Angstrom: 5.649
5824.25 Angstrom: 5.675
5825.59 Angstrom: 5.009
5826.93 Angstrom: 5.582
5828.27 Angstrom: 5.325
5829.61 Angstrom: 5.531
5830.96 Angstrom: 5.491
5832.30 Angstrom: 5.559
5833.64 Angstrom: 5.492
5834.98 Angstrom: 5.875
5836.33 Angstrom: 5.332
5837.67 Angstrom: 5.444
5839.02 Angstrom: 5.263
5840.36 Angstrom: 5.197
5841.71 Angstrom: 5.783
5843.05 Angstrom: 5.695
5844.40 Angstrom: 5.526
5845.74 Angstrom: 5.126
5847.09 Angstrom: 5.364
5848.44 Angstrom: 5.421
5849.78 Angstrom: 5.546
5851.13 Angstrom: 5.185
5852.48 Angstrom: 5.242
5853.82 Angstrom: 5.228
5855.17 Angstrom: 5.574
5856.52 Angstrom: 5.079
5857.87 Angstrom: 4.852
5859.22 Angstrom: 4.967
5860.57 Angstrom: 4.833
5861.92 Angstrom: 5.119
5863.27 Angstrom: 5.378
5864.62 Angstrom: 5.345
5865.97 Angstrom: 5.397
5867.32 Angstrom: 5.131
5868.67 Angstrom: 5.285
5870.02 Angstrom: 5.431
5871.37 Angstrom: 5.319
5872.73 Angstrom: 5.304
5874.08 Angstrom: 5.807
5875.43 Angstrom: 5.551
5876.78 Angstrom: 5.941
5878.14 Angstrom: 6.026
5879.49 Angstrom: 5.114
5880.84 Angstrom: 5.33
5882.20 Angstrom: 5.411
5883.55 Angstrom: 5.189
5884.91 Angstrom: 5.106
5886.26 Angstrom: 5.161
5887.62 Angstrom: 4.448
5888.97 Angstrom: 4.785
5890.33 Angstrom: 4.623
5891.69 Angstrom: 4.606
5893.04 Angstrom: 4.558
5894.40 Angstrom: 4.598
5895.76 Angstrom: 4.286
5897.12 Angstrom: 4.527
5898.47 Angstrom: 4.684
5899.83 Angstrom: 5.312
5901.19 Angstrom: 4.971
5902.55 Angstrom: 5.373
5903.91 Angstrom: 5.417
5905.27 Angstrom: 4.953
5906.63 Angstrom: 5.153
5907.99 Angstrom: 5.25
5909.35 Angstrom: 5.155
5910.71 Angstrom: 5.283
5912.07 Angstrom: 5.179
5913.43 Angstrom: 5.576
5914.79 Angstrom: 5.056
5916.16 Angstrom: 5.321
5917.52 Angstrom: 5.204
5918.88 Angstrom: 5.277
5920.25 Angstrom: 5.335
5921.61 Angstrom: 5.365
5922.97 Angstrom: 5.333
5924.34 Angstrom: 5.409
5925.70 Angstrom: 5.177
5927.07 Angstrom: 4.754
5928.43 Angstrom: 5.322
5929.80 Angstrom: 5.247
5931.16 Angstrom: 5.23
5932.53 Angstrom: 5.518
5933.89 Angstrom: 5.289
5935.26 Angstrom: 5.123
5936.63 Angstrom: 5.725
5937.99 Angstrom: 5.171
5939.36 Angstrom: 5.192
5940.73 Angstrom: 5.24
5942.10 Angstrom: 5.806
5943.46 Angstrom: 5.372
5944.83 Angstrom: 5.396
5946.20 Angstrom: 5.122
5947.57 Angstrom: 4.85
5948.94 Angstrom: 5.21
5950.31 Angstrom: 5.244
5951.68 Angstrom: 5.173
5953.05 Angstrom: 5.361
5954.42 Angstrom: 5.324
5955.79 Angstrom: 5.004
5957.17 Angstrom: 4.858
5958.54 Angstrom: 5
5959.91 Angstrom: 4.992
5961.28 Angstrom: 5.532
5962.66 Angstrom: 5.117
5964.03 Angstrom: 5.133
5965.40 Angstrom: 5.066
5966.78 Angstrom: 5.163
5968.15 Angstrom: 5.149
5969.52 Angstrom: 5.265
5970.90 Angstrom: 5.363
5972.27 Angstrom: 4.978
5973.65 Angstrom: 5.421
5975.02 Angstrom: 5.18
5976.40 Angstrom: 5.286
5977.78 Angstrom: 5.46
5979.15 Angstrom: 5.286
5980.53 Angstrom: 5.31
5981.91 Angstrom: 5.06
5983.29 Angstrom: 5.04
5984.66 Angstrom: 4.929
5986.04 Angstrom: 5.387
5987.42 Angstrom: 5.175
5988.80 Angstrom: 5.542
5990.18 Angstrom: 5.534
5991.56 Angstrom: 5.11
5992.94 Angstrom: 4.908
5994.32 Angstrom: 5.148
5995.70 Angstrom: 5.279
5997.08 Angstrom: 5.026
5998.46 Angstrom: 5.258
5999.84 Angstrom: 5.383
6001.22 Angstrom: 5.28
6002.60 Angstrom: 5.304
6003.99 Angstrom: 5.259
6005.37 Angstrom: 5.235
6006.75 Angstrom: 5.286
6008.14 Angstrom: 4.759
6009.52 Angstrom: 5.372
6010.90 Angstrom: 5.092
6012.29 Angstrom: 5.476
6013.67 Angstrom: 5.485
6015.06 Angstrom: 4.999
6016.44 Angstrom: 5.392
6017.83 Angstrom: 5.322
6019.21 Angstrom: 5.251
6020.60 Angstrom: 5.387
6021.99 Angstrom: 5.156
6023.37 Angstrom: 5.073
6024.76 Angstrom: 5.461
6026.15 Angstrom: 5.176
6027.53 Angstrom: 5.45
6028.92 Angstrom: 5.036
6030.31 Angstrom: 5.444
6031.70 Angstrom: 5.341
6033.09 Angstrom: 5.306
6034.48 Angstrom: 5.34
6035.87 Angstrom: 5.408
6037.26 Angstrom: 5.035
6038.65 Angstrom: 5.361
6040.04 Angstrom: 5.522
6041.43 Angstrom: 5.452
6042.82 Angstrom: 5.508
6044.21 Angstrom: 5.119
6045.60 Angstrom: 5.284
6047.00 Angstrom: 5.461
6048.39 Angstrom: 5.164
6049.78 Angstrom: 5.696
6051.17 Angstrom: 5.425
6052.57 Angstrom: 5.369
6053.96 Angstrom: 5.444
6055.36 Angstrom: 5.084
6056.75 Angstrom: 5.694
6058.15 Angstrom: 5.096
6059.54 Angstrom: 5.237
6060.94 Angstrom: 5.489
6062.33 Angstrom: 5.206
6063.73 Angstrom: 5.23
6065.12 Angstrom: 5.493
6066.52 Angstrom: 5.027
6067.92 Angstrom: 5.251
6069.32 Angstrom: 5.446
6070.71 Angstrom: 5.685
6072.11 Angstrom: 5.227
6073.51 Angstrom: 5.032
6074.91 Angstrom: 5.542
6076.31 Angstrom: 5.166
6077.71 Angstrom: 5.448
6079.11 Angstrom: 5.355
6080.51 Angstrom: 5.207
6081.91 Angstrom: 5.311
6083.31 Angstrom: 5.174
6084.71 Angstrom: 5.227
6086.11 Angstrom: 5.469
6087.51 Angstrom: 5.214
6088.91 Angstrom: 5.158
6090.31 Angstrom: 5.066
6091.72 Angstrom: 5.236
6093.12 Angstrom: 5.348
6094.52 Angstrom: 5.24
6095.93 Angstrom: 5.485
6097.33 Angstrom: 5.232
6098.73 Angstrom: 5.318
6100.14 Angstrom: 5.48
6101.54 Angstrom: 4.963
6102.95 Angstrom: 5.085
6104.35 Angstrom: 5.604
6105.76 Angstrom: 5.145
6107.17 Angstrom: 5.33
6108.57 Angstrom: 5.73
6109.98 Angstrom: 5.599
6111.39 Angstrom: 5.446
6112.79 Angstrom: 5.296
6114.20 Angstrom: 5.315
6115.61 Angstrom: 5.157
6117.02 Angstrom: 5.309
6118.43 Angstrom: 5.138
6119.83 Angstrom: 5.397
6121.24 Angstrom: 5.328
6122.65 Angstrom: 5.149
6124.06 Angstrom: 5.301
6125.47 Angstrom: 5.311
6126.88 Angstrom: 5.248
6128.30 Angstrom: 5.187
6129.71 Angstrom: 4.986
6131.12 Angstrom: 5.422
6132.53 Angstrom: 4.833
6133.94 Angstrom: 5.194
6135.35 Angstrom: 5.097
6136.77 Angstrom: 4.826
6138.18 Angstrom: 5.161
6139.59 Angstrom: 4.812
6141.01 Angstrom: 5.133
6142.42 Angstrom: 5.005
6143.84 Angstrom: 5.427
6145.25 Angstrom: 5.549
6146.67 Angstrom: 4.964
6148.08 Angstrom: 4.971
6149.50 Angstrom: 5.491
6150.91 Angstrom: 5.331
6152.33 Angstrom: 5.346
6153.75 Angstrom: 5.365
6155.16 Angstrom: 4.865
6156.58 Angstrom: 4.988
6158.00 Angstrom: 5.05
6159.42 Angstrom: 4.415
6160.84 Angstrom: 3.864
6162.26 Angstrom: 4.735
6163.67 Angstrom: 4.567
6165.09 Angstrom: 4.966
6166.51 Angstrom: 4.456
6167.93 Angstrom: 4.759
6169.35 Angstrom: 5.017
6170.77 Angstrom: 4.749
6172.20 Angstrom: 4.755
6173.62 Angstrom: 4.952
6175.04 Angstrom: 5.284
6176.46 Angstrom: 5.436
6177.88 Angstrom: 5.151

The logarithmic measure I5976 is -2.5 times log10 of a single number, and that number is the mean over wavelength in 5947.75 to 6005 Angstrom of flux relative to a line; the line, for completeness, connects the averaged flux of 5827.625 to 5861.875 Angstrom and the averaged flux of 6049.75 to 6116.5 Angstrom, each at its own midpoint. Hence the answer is 0.027 mag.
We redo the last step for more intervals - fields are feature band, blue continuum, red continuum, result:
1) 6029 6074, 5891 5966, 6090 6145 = -0.03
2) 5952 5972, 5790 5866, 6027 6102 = 0.04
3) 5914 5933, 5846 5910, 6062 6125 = -0.01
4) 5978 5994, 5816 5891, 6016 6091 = 0.02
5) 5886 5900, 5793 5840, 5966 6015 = 0.15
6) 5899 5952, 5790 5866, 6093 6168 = 0.01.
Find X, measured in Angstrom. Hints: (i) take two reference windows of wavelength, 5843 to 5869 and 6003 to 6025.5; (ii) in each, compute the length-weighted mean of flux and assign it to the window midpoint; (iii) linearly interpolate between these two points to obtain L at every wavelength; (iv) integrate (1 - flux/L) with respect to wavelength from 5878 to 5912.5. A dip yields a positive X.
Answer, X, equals 1.6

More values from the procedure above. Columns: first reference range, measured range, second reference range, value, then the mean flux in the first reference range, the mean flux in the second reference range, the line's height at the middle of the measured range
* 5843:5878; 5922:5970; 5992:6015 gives 0.35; 5.34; 5.21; 5.26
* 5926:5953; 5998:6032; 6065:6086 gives 0.13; 5.26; 5.3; 5.29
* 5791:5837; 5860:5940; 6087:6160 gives 2.75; 5.43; 5.21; 5.37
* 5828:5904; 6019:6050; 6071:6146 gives -0.41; 5.23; 5.25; 5.25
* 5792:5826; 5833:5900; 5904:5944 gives 1.64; 5.41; 5.28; 5.34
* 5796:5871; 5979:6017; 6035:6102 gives 0.80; 5.39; 5.32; 5.34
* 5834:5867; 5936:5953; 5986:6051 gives 0.03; 5.32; 5.29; 5.3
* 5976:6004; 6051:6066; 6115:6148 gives -0.38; 5.23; 5.17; 5.2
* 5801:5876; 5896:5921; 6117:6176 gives 0.76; 5.4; 5.04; 5.32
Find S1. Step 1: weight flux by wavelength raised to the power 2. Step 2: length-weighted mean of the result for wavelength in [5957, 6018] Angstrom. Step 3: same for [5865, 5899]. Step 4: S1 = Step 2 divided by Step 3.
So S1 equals 1.06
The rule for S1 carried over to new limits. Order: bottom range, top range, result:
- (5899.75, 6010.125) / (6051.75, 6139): 1.06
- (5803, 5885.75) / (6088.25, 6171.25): 1.05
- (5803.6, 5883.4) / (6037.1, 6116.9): 1.07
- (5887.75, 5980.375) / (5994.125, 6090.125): 1.06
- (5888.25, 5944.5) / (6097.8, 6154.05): 1.09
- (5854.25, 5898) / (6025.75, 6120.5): 1.11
